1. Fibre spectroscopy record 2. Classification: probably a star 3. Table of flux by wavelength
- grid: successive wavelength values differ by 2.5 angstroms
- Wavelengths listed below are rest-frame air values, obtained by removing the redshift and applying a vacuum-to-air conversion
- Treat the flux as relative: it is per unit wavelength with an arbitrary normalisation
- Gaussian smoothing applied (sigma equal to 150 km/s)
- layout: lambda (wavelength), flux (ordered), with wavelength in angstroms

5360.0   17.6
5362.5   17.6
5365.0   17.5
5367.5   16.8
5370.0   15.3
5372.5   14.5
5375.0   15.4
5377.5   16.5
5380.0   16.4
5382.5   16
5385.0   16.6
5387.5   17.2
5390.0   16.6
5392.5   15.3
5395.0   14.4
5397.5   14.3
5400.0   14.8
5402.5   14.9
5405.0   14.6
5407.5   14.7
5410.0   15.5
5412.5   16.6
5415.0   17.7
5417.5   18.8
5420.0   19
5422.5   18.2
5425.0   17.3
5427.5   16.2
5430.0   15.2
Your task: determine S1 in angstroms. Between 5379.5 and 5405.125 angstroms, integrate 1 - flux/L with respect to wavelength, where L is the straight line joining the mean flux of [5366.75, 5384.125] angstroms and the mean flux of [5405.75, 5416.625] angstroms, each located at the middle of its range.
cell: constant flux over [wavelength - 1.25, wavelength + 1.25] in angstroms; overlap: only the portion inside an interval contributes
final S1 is 0.7 angstroms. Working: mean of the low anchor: 15.8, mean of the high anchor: 16.1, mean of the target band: 15.6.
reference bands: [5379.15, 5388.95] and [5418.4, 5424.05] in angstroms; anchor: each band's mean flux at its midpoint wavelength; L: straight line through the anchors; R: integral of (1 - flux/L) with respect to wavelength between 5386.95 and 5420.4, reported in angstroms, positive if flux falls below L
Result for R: 3.2 angstroms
